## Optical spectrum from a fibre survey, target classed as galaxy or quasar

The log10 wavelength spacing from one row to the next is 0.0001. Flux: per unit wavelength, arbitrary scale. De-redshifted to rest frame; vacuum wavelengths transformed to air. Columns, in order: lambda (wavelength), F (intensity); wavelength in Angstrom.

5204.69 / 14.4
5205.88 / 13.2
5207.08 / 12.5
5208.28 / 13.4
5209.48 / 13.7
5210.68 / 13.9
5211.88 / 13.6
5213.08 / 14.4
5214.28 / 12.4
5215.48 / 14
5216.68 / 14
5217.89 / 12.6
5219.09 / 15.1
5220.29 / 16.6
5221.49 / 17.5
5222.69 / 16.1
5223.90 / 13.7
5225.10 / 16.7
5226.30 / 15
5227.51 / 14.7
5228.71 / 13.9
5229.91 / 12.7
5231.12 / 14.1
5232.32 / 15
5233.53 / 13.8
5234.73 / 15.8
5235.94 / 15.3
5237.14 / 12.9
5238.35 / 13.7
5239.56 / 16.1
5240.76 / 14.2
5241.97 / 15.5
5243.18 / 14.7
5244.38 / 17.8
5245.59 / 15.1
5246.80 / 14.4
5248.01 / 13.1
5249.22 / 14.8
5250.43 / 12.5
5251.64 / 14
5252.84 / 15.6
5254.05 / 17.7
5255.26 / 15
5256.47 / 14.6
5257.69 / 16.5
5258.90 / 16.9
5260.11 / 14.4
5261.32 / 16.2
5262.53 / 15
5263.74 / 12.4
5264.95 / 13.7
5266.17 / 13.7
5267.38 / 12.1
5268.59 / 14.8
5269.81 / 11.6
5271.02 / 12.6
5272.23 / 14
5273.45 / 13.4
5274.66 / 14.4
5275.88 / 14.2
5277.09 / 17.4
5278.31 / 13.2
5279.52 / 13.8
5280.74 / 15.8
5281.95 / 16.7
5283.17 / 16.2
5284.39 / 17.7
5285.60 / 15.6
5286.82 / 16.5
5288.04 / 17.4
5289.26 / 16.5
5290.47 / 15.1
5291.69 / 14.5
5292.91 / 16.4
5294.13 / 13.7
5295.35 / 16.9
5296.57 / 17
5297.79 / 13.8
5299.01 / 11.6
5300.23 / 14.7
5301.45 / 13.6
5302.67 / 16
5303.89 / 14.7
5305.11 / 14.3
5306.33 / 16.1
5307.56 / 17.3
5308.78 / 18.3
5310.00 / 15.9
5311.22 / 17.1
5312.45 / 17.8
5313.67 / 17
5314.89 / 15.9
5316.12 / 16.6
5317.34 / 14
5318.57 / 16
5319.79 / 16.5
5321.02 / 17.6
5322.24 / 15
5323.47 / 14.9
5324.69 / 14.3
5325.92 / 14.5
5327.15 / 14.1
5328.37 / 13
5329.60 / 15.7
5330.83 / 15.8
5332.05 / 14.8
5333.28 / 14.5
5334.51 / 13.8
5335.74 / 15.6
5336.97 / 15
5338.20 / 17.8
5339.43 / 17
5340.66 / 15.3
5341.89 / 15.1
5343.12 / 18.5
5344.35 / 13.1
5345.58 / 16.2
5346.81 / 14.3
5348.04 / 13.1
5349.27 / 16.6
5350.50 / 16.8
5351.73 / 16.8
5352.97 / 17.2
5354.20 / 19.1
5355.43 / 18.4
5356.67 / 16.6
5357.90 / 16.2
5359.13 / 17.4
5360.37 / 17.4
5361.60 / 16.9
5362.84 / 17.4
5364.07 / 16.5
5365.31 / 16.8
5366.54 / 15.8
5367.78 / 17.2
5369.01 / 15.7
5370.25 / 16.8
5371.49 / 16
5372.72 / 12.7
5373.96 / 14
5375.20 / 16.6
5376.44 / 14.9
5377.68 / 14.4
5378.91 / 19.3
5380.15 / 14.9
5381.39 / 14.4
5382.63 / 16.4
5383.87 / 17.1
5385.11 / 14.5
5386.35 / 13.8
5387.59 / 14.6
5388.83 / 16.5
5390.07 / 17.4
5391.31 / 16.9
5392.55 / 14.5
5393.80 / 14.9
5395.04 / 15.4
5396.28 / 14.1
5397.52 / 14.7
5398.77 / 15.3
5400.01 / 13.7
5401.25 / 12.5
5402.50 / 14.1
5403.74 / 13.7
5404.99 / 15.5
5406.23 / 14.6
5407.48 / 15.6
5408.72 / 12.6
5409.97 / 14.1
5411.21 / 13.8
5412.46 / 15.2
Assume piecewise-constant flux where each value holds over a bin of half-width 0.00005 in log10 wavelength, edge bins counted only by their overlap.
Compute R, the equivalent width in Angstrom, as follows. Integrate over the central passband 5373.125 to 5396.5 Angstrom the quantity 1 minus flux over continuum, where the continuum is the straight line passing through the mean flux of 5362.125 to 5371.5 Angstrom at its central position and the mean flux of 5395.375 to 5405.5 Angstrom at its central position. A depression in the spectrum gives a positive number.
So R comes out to -0.3 Angstrom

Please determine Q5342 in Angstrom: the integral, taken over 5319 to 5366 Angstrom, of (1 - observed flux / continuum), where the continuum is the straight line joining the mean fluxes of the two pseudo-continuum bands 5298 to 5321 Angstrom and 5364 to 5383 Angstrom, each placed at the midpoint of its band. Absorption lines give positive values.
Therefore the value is -0.6 Angstrom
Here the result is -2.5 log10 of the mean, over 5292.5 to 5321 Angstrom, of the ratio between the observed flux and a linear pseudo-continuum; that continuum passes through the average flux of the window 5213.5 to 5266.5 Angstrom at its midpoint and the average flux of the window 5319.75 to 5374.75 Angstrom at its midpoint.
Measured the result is -0.02 mag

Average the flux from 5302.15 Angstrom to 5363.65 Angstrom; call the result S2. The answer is 16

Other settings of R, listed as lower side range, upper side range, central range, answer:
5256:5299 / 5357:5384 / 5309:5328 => -0.5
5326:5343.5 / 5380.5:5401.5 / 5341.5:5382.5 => -2.4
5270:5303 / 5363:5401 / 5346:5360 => -1.1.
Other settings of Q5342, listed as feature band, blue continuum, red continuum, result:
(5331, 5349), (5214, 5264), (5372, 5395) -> -0.1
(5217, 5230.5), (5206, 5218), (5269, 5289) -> -1.2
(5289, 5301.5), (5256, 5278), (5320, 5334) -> -0.2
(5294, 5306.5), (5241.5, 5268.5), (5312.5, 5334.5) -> 0.3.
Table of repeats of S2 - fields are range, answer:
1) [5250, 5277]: 14.4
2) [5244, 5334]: 15.2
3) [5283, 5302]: 15.4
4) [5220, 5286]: 14.8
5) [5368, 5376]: 15.4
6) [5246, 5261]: 15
